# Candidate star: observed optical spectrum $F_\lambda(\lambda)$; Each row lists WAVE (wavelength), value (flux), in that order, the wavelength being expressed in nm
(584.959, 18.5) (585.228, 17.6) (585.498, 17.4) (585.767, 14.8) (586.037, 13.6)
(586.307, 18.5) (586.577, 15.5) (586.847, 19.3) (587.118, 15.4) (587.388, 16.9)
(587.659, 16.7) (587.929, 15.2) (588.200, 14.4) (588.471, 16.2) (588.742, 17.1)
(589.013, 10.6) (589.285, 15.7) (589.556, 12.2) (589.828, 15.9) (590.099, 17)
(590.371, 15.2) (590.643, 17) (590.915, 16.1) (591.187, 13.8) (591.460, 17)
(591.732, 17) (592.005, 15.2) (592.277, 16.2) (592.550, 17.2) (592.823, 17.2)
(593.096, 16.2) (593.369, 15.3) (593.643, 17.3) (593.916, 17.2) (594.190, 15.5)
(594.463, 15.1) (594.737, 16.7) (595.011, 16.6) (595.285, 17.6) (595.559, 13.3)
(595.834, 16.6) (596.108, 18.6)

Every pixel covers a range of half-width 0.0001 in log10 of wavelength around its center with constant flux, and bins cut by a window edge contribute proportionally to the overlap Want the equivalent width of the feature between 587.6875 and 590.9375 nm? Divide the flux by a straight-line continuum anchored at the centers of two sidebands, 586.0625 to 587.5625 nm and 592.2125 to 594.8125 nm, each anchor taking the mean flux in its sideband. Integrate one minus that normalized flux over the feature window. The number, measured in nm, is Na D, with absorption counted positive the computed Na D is 0.28 nm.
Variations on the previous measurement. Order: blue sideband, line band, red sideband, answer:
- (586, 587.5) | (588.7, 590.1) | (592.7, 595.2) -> 0.187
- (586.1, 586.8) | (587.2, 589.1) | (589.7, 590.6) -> 0.133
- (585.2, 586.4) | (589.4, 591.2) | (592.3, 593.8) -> 0.113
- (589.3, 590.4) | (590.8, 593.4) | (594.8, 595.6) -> -0.093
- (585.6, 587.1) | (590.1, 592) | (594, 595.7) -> 0.001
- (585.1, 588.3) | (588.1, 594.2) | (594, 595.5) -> 0.170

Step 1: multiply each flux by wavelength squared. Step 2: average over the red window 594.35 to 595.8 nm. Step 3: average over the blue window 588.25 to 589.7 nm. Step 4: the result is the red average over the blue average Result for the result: 1.13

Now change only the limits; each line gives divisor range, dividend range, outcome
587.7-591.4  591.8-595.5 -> 1.09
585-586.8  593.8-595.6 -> 1.01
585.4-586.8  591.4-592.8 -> 1.05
